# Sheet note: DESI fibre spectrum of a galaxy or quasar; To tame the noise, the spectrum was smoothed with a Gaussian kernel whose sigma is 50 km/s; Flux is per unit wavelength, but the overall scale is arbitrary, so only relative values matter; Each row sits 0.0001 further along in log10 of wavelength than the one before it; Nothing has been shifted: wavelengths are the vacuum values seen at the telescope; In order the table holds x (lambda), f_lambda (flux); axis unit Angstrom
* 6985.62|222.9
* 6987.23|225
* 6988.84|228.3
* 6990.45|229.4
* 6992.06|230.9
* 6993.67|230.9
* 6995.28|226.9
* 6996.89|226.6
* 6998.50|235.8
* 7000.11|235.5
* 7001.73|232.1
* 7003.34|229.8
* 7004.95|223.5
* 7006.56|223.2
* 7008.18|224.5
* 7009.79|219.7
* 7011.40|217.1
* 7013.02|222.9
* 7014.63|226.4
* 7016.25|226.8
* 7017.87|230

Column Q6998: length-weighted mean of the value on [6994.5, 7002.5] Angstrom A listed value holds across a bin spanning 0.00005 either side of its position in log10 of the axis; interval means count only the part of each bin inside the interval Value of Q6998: 231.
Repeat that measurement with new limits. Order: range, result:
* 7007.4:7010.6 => 223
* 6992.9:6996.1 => 229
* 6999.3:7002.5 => 233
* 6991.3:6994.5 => 231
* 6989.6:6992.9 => 230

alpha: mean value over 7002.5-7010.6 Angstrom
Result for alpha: 224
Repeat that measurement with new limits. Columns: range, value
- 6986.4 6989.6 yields 226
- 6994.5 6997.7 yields 227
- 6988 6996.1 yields 229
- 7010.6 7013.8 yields 220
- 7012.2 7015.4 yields 225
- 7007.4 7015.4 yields 222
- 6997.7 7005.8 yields 231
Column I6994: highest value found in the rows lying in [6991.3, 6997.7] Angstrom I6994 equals 230.9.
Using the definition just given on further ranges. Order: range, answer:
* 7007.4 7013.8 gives 224.5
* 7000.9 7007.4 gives 232.1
